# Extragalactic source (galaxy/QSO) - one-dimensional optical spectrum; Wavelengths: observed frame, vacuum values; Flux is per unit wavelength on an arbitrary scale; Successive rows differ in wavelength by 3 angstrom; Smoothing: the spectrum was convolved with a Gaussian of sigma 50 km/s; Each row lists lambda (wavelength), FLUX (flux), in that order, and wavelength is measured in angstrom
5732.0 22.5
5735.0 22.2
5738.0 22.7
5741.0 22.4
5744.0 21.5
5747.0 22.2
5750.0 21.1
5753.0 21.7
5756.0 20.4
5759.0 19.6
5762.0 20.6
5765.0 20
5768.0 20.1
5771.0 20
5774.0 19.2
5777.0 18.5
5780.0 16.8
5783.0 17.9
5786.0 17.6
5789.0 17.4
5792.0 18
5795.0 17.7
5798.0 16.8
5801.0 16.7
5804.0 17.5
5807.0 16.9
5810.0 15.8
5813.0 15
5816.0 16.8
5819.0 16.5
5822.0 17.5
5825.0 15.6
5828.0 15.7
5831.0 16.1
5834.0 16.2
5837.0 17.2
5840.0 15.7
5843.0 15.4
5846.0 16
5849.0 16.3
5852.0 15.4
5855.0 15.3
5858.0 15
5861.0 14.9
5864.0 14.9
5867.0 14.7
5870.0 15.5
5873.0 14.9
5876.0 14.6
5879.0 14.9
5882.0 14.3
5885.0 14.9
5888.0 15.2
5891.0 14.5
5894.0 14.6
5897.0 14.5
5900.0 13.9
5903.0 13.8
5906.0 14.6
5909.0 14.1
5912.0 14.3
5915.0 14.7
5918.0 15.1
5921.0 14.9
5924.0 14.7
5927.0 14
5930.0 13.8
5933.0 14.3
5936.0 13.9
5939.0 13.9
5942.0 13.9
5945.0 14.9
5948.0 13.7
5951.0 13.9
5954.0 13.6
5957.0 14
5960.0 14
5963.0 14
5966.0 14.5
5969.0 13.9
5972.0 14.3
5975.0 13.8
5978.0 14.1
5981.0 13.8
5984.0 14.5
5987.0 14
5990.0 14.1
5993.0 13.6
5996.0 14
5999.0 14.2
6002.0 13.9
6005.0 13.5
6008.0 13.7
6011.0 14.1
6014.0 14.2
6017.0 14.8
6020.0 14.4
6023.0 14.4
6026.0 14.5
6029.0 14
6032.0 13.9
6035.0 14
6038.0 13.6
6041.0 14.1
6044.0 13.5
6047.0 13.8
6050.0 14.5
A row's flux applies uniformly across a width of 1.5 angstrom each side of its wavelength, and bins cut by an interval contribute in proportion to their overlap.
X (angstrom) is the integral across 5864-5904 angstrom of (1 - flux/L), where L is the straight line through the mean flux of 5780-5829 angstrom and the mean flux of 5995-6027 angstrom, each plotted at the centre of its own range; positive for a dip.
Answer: 2.9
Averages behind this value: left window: 16.8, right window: 14.2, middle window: 14.7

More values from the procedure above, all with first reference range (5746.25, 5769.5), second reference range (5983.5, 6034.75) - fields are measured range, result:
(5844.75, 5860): 2.2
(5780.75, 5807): 3.1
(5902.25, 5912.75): 1.6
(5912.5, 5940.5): 3.3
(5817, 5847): 4.0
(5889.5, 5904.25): 2.4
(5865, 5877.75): 2.0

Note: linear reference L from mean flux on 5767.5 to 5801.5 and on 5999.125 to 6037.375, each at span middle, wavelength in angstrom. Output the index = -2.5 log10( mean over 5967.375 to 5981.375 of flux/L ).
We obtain 0.064 mag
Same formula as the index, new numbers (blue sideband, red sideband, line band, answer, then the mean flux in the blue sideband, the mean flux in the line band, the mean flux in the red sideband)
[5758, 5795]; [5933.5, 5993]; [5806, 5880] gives 0.090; 18.8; 15.7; 14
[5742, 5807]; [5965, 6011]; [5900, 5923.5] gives 0.096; 19.1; 14.5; 14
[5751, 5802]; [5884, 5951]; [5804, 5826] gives 0.076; 18.8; 16.4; 14.4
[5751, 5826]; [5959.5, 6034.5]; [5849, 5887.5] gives 0.106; 18.1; 15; 14.1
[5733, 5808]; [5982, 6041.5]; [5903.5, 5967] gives 0.113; 19.5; 14.2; 14.1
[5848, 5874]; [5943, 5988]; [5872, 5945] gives 0.018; 15.2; 14.4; 14.1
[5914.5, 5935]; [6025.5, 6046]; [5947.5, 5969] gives 0.026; 14.5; 14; 13.9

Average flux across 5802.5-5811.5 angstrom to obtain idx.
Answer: 16.7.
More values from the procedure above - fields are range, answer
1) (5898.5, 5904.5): 13.9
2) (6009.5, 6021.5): 14.4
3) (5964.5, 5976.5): 14.1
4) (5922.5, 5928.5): 14.3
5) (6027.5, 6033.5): 14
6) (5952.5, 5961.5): 13.9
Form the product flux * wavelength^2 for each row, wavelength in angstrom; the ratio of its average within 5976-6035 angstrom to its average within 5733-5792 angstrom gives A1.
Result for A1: 0.8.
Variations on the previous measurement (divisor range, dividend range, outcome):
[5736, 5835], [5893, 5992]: 0.81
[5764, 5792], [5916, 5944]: 0.81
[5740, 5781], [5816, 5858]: 0.81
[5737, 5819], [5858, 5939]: 0.81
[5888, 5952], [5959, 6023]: 1.01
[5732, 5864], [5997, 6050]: 0.85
